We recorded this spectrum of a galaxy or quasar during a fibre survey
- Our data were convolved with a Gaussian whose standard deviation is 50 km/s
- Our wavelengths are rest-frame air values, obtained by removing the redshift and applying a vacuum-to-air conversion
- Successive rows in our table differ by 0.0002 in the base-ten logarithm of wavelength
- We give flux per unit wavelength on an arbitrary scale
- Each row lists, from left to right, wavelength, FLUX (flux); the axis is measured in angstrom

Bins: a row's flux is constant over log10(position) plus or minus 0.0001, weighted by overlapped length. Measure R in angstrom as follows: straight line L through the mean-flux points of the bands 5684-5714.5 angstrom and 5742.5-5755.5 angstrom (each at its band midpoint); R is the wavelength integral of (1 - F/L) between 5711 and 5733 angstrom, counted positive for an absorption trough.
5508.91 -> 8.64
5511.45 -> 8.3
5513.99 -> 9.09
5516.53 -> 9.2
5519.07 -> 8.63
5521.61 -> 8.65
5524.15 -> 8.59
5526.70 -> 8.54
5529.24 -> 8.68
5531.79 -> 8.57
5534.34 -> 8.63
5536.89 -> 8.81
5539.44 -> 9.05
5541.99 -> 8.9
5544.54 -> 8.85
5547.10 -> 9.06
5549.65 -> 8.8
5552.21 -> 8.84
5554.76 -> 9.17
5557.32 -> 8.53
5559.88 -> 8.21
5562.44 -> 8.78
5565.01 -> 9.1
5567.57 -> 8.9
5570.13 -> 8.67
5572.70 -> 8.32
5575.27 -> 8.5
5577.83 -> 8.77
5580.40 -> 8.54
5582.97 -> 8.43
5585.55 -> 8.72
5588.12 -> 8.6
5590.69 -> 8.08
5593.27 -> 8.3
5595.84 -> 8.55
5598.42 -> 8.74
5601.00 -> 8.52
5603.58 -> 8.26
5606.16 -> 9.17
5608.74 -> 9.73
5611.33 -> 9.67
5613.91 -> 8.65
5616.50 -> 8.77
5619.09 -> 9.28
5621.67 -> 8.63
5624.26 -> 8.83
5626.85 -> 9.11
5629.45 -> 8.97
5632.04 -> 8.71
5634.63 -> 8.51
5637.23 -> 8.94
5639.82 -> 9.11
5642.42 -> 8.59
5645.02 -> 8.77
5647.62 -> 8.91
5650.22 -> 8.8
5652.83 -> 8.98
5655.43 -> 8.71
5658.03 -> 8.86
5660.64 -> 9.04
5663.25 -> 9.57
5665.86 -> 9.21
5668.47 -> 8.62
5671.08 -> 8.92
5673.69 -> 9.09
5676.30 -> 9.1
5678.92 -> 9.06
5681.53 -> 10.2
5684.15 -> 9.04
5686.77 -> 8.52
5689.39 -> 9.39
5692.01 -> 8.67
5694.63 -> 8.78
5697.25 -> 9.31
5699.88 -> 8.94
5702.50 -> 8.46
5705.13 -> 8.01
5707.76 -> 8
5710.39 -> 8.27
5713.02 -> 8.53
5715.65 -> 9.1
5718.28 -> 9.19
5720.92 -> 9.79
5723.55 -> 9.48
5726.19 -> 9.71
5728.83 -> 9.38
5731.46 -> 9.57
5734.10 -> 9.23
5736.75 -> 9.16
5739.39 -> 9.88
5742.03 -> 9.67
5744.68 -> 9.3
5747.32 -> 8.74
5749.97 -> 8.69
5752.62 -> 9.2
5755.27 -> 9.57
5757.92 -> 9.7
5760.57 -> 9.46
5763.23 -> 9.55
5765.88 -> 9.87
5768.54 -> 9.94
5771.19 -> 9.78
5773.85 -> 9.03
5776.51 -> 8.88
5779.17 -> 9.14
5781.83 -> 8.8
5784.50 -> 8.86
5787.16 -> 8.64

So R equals -1.1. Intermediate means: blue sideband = 8.65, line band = 9.31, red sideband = 9.1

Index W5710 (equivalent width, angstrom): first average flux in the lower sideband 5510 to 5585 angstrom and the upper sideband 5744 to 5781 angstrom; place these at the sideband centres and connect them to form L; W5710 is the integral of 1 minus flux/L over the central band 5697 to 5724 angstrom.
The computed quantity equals 1.2 angstrom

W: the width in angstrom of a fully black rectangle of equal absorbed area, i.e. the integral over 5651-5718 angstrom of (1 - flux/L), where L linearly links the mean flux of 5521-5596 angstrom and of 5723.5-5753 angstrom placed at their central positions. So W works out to 1.72 angstrom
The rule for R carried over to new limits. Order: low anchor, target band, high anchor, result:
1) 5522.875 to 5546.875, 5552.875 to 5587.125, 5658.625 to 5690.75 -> 0.7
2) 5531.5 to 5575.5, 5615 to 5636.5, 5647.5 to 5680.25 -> 0.2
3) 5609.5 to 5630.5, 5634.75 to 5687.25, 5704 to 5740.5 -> 0.2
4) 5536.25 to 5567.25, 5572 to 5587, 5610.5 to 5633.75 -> 0.5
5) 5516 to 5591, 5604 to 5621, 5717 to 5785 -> -0.4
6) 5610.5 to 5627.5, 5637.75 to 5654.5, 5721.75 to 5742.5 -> 0.4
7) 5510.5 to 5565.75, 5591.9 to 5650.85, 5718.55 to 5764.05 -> 1.2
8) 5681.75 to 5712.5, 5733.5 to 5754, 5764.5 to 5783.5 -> -0.3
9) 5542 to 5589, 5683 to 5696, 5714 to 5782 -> 0.4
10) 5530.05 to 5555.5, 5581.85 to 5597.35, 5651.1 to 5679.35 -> 0.8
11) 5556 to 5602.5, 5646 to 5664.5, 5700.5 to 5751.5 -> -0.3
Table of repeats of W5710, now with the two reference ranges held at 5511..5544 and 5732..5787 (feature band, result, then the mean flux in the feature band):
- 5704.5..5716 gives 1.1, 8.34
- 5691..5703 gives 0.4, 8.86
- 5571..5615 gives 1.2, 8.68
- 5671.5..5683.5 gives -0.3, 9.31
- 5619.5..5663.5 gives 0.7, 8.88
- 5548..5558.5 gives 0.0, 8.85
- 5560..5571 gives 0.1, 8.8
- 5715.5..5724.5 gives -0.2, 9.43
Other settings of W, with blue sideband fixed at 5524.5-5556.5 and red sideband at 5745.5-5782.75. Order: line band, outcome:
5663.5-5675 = 0.1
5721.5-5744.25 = -0.6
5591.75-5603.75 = 0.6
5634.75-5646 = 0.3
